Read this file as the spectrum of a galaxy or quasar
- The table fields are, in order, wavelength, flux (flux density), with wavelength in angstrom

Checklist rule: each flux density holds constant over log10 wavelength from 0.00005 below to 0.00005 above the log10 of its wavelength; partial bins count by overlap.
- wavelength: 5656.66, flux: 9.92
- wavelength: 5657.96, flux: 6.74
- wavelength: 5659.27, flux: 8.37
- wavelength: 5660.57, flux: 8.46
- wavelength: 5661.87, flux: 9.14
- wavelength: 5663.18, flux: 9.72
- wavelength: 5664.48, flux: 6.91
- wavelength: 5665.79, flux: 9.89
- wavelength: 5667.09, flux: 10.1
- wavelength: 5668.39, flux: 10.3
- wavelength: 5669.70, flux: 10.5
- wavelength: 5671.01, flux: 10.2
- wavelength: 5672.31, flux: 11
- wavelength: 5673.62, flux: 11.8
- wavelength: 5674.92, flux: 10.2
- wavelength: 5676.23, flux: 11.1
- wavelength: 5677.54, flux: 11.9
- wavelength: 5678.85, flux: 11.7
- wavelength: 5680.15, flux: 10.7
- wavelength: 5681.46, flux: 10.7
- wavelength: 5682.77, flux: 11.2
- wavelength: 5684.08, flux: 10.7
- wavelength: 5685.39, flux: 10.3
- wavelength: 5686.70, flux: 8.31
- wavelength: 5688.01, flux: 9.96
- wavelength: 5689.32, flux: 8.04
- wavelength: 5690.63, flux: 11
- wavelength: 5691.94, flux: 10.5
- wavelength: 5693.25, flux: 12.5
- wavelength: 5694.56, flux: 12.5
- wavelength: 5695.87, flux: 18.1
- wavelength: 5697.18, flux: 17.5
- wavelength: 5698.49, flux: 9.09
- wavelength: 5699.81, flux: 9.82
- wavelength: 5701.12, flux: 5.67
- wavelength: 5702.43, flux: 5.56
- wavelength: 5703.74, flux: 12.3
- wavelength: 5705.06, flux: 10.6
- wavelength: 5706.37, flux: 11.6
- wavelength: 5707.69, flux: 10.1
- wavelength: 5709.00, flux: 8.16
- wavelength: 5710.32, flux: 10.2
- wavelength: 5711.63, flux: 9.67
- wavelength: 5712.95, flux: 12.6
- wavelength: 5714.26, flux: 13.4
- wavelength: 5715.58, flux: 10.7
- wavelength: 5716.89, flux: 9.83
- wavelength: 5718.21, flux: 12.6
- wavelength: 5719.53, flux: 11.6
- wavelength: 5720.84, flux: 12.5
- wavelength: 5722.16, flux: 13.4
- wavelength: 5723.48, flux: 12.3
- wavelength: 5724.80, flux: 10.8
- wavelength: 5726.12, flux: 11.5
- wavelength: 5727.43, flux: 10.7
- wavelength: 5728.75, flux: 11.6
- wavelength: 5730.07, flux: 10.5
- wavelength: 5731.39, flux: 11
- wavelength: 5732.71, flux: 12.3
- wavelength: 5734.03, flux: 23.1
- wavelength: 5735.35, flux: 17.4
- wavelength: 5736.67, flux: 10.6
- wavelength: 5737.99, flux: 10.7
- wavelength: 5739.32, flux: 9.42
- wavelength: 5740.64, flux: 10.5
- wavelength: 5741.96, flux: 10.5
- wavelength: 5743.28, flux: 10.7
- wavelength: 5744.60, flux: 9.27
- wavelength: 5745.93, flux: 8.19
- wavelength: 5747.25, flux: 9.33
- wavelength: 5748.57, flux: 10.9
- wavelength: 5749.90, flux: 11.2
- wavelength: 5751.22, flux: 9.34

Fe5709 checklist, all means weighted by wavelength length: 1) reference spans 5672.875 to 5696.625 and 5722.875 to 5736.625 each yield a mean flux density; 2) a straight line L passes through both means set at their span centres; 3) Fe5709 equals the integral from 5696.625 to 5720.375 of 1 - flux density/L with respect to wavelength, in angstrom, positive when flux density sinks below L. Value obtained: 3.1 angstrom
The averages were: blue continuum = 11.2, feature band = 10.6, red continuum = 13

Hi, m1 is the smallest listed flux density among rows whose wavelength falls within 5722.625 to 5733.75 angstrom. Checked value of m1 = 10.5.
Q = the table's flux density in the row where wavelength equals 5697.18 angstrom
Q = 17.5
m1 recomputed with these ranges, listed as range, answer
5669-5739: 5.56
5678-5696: 8.04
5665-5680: 9.89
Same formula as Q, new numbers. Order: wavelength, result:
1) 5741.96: 10.5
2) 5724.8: 10.8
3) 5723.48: 12.3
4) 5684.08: 10.7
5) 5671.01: 10.2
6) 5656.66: 9.92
